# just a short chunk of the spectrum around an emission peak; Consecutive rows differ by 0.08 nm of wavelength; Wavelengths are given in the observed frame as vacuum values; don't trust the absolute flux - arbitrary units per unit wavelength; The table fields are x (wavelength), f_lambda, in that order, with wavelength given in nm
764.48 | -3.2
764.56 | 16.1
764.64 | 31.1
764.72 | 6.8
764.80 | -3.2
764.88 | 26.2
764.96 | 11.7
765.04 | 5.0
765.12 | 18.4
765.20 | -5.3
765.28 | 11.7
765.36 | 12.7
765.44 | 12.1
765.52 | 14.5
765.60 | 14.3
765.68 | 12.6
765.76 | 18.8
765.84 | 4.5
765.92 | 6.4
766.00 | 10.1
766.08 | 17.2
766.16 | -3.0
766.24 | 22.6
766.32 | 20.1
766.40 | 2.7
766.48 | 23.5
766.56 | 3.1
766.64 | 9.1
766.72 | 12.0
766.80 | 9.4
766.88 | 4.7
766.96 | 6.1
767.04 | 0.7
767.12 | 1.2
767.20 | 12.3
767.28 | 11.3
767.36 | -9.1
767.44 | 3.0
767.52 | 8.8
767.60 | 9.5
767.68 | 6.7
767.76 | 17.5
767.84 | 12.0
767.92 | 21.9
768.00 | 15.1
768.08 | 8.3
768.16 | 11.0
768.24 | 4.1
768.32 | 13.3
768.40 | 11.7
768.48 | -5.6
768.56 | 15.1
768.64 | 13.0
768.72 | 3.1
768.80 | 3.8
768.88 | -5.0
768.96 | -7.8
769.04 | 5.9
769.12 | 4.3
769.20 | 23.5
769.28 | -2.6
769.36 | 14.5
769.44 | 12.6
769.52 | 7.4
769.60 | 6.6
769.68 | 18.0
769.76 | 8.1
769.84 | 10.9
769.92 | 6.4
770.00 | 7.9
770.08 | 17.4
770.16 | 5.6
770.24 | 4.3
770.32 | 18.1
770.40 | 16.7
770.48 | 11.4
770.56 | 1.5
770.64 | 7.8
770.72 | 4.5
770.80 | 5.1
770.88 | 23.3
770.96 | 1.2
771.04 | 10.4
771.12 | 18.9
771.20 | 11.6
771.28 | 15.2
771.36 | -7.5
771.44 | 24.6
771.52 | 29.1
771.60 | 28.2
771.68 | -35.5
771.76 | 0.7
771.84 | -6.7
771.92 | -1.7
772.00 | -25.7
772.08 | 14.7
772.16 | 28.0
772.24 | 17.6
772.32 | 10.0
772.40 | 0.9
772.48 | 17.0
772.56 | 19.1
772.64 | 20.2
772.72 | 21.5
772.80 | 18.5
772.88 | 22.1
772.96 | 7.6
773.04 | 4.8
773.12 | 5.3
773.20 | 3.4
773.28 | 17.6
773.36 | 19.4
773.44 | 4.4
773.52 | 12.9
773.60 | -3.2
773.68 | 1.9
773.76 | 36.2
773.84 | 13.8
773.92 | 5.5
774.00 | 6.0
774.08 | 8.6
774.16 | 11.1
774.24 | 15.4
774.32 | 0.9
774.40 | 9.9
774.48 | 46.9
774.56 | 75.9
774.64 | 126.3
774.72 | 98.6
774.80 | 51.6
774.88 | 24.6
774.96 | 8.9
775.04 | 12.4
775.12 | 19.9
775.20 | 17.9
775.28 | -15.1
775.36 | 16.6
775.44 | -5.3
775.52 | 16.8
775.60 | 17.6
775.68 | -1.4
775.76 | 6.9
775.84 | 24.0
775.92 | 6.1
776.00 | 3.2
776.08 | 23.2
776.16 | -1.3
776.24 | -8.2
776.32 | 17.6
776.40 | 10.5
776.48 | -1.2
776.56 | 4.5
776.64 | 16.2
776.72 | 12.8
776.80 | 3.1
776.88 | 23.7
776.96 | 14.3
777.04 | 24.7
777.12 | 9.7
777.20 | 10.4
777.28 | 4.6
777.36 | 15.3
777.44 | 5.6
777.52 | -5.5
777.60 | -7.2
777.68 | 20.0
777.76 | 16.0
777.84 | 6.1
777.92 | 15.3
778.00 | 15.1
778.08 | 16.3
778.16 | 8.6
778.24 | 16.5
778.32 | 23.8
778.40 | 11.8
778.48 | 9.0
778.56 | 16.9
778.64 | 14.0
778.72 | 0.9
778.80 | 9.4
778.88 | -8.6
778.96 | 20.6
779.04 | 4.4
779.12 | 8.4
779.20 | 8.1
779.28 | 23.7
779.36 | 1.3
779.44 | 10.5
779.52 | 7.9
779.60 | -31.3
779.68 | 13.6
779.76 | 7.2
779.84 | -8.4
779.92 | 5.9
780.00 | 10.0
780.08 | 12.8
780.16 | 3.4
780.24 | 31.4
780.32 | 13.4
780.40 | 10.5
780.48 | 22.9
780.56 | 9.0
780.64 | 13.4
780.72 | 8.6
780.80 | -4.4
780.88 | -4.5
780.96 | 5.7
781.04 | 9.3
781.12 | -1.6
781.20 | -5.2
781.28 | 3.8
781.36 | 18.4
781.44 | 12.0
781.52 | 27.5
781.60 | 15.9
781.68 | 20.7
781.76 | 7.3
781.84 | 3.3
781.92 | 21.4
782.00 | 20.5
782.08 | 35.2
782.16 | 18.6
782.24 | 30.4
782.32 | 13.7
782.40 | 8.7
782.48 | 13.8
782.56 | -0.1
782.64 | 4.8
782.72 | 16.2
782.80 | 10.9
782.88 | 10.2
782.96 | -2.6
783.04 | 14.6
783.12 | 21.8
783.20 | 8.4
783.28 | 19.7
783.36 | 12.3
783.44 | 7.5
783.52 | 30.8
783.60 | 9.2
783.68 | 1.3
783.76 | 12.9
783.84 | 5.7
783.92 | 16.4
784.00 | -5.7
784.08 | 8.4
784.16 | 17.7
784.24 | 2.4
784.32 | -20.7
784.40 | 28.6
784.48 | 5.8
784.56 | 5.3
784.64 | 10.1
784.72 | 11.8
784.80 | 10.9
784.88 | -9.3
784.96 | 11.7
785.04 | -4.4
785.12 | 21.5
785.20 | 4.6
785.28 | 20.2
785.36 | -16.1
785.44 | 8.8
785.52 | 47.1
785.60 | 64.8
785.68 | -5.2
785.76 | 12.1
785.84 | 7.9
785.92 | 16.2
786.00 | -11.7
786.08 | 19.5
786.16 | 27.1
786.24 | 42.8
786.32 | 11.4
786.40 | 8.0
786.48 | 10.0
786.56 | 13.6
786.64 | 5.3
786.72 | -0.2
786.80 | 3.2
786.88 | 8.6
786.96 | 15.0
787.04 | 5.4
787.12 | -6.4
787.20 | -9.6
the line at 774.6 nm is H-alpha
